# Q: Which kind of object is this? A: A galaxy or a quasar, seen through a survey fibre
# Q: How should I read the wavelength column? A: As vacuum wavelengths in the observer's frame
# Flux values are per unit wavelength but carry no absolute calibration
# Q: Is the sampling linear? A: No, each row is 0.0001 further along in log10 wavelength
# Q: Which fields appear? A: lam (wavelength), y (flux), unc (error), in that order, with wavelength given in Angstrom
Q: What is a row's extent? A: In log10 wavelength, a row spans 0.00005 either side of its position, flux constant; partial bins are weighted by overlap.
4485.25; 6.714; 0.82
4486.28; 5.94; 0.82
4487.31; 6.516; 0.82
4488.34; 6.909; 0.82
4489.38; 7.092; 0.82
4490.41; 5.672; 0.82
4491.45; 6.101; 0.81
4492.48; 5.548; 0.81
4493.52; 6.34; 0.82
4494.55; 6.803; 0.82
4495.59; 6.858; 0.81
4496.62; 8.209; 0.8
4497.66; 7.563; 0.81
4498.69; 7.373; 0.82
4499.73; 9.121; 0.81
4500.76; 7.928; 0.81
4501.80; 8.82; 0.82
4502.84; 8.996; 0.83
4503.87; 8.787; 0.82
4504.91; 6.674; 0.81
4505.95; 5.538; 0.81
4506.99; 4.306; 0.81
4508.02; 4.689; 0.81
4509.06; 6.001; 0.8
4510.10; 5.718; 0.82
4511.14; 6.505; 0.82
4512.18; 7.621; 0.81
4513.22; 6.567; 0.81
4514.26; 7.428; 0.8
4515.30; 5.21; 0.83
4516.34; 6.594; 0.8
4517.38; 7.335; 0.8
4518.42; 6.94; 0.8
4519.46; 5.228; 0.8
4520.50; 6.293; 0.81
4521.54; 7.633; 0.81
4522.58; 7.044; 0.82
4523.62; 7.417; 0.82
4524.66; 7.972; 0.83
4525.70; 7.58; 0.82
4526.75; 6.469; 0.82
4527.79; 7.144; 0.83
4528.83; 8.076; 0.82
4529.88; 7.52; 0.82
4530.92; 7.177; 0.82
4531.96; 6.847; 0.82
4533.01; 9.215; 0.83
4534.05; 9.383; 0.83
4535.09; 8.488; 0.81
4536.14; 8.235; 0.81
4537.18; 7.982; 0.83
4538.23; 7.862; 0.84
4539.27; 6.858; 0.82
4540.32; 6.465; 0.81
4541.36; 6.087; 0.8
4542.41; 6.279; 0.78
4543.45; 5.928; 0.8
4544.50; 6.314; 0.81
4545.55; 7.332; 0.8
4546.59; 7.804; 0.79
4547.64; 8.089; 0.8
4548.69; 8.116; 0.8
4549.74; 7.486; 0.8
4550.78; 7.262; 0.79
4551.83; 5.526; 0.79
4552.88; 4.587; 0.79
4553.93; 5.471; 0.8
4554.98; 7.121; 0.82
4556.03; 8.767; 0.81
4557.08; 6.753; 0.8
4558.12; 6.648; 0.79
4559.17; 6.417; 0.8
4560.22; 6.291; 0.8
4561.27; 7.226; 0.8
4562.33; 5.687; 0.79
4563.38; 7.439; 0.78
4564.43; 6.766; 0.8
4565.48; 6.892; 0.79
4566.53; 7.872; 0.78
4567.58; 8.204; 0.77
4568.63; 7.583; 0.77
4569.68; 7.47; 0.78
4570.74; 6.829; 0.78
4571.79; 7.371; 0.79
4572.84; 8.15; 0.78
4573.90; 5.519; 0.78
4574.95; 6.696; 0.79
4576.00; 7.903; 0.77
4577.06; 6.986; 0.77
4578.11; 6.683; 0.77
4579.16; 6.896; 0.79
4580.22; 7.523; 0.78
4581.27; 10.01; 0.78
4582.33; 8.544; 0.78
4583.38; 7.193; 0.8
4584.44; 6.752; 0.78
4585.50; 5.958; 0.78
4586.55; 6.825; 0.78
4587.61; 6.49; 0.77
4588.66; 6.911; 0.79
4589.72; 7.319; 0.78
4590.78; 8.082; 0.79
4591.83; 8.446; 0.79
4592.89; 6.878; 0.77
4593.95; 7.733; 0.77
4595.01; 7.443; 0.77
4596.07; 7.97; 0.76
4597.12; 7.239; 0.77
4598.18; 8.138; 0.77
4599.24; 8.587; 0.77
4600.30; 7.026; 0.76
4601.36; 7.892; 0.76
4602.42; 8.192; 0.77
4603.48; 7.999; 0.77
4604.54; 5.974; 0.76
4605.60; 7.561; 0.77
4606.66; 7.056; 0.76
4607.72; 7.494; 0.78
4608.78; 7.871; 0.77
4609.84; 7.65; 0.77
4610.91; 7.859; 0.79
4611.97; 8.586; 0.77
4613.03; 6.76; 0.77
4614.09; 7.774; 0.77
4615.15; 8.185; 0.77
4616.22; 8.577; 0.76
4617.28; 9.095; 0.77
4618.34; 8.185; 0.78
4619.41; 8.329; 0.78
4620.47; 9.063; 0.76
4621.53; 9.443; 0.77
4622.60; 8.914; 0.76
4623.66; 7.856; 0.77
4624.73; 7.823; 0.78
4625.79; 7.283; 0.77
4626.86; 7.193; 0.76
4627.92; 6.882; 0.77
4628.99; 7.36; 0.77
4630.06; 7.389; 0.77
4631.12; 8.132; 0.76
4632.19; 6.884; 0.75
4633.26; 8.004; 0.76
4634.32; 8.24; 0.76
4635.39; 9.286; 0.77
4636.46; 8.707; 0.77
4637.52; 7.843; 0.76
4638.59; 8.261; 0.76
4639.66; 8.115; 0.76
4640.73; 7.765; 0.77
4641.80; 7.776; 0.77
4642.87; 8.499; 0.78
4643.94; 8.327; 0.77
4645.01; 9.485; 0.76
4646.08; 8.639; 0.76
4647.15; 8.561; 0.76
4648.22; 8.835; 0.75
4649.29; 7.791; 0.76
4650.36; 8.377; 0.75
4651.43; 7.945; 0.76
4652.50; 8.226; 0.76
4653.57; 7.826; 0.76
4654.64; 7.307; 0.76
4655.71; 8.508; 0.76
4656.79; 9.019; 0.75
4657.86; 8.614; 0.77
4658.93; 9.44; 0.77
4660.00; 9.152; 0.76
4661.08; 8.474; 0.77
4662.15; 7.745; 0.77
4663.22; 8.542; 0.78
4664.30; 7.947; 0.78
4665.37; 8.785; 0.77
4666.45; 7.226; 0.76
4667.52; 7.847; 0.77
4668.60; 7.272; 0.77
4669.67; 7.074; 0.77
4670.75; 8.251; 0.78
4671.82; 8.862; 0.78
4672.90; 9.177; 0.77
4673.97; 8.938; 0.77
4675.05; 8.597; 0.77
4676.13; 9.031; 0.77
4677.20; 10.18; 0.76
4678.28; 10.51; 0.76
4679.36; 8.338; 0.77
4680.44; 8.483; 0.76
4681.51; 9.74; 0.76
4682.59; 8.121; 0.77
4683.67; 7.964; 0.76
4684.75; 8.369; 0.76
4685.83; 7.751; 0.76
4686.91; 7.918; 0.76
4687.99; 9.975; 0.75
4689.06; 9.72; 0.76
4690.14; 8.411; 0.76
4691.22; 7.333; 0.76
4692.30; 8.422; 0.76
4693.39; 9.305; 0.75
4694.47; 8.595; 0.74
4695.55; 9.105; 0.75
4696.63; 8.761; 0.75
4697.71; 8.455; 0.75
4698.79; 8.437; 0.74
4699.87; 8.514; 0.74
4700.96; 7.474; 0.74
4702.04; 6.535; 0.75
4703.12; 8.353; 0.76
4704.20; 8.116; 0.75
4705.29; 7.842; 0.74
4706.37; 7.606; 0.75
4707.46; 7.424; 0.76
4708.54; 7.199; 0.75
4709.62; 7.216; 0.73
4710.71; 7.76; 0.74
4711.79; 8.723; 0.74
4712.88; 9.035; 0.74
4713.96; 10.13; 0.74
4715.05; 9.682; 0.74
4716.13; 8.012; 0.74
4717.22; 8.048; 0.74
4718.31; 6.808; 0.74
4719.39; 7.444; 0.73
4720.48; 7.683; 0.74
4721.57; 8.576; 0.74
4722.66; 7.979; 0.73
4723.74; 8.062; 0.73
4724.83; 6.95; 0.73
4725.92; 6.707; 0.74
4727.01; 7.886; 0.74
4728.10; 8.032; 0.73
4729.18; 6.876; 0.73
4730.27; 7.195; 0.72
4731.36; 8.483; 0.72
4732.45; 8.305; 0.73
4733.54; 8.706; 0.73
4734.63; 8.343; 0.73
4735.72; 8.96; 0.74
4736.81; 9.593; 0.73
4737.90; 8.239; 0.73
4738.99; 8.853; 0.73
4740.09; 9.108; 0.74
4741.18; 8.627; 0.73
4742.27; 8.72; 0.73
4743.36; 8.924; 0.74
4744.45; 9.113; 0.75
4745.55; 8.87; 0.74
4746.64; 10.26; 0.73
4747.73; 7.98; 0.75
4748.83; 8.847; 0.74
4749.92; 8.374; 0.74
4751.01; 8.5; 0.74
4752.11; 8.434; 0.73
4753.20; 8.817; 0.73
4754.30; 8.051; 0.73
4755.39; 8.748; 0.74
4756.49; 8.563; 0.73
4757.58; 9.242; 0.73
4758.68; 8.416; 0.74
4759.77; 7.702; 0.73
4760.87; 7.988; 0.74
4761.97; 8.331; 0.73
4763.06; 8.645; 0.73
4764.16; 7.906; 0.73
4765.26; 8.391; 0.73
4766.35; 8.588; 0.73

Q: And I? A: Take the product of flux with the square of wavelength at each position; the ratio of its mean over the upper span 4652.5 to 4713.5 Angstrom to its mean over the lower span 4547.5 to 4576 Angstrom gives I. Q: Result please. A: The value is 1.27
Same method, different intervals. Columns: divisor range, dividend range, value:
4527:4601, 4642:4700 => 1.23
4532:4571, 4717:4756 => 1.26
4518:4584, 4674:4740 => 1.24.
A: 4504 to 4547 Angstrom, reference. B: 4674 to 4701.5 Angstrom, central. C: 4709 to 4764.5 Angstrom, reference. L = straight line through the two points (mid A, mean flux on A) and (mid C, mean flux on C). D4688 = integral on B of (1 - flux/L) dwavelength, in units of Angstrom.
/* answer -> -2.31 Angstrom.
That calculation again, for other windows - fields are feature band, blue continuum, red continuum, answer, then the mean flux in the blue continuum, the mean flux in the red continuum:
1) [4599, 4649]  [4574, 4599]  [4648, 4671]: -1.40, 7.4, 8.18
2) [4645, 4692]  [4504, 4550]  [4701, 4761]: -3.70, 7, 8.26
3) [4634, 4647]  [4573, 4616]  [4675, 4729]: -0.98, 7.48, 8.29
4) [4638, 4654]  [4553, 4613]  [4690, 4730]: -1.31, 7.31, 8.03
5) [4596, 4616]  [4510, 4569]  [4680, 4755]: -0.36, 7.07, 8.33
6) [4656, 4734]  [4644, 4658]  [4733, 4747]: 3.19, 8.39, 8.93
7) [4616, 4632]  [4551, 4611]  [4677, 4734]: -1.04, 7.23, 8.24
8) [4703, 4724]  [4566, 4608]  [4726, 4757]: 0.62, 7.44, 8.52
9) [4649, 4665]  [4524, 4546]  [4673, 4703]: 0.08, 7.39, 8.63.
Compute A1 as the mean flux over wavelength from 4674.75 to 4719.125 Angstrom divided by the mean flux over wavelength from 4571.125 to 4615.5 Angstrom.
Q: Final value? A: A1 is 1.1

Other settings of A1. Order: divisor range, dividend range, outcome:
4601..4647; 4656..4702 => 1.07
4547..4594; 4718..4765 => 1.17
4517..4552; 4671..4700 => 1.20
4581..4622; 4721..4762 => 1.08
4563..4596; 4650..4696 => 1.16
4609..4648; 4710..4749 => 1.03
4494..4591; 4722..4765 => 1.18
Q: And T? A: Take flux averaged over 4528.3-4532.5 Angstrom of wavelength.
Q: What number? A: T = 7.4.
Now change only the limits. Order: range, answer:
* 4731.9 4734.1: 8.5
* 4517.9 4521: 6.16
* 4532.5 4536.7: 8.84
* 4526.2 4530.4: 7.29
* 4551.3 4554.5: 5.21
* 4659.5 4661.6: 8.78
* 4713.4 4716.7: 9.27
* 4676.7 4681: 9.37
